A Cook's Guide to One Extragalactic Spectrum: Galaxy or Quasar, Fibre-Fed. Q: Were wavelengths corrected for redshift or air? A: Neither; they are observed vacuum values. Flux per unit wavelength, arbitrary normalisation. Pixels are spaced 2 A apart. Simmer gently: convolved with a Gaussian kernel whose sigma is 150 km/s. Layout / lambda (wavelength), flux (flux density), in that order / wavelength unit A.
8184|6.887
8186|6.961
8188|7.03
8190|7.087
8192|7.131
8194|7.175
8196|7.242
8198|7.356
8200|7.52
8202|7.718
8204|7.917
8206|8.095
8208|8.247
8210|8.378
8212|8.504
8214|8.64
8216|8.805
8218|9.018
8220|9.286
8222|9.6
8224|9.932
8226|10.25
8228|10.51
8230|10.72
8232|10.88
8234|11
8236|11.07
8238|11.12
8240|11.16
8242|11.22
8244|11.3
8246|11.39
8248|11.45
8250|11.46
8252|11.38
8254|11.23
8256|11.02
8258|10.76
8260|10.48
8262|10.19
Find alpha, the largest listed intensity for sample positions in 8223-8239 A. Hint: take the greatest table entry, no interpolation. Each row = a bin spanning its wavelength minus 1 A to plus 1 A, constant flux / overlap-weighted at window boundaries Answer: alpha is 11.12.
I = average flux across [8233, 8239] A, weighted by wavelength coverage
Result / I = 11.1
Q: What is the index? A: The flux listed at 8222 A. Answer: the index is 9.6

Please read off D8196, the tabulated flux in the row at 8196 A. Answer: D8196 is 7.242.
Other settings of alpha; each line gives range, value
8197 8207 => 8.095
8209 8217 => 8.805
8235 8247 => 11.39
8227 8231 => 10.72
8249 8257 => 11.46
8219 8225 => 9.932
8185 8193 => 7.131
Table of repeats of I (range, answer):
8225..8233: 10.6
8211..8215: 8.57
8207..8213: 8.38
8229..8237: 10.9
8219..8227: 9.77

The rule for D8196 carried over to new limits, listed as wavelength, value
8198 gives 7.356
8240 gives 11.16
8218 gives 9.018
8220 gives 9.286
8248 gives 11.45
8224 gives 9.932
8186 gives 6.961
